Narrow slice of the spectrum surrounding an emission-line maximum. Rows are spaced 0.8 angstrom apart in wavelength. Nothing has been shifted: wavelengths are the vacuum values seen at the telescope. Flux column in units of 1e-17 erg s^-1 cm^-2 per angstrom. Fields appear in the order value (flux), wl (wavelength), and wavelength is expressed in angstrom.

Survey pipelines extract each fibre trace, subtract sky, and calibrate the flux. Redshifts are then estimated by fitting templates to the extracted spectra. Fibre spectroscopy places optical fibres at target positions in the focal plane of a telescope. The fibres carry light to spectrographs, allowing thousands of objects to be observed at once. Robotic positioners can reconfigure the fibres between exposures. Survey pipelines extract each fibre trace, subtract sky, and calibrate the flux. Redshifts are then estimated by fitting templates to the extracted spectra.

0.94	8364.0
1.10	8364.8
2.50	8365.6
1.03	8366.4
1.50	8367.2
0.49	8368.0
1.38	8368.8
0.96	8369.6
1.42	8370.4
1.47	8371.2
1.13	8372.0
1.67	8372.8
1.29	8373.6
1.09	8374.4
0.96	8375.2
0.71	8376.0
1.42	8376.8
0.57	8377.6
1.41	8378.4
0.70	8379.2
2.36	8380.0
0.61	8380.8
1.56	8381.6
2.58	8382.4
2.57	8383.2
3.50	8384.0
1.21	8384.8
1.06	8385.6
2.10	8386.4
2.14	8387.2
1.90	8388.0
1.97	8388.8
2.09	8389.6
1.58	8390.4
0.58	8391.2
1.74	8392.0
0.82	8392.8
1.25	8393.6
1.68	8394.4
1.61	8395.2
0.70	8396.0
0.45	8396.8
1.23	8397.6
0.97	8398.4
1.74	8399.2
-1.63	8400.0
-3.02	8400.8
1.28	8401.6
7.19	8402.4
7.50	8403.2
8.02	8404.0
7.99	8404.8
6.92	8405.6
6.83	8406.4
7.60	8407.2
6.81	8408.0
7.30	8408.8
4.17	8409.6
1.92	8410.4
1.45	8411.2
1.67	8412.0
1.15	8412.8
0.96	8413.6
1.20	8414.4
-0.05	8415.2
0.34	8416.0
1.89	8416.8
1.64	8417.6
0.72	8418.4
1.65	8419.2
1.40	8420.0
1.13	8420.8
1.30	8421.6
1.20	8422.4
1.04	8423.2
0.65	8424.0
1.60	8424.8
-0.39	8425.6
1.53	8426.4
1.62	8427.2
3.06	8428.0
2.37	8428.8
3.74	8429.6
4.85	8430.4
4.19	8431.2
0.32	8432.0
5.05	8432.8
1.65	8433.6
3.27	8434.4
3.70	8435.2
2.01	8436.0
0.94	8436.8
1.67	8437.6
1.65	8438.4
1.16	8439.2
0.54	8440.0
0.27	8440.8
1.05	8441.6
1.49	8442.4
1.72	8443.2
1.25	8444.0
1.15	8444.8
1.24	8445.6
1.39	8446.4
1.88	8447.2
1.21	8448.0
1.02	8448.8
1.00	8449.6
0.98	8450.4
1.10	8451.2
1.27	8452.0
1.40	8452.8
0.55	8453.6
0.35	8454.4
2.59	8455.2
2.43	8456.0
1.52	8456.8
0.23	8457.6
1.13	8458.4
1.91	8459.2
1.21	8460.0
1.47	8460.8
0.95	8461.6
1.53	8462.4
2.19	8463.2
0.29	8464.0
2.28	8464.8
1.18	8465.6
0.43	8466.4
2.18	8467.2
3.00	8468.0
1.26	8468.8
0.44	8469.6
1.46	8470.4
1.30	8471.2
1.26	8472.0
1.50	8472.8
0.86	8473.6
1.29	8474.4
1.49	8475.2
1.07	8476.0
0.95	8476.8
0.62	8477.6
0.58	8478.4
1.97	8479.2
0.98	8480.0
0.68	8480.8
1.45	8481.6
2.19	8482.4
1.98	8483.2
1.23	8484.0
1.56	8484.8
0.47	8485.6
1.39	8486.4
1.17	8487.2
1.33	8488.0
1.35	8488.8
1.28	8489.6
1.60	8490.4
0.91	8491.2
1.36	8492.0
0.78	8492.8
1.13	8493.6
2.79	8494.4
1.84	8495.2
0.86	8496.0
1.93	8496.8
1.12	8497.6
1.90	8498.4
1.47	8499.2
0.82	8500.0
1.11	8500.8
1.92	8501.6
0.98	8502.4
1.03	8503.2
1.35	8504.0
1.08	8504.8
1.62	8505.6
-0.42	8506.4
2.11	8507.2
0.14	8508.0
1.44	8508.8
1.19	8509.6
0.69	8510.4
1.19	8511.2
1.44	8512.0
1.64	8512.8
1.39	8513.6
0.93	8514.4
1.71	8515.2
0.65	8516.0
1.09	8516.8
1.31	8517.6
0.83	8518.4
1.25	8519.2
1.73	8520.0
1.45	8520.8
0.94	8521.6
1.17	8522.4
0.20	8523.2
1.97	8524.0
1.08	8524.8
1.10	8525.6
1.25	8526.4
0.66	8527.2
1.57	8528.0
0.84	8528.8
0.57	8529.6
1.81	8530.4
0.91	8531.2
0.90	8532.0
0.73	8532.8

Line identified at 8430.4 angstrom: [N II] 6583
